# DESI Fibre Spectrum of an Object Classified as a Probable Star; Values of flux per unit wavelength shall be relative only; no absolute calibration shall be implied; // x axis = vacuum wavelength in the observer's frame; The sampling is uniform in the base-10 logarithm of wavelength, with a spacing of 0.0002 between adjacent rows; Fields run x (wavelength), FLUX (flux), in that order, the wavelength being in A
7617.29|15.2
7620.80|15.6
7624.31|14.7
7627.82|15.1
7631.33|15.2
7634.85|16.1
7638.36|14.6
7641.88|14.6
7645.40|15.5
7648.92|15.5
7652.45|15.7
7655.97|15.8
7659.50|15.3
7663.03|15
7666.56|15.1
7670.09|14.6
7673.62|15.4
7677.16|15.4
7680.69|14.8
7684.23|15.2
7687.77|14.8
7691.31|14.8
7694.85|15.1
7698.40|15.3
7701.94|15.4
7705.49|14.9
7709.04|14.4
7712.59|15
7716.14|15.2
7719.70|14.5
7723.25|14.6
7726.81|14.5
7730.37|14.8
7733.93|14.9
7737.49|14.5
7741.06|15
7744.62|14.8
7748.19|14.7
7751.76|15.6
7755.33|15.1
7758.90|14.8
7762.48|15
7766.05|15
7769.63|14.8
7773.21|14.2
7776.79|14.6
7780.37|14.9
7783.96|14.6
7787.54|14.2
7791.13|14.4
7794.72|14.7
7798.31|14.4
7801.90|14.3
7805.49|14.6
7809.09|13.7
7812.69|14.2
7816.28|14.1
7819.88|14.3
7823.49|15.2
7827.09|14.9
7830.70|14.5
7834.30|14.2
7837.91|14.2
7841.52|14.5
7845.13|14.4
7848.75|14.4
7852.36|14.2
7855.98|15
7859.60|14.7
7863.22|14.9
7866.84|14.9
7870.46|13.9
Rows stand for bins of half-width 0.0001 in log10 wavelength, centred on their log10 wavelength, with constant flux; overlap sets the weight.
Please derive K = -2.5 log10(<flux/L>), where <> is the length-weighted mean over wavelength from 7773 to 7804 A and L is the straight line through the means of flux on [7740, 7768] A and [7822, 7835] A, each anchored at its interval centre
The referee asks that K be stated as 0.03 mag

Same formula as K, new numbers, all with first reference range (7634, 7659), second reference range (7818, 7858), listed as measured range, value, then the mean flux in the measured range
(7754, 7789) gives 0.007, 14.7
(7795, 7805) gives 0.019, 14.4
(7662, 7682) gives 0.014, 15.1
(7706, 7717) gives 0.017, 14.8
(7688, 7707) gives 0.005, 15.1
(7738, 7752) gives 0.002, 14.9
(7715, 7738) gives 0.022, 14.7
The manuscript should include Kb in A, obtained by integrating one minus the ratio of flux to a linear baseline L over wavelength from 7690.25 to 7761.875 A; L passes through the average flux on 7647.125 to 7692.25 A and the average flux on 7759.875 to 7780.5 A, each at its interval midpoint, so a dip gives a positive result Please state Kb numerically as 0.19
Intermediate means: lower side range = 15.2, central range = 14.9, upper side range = 14.7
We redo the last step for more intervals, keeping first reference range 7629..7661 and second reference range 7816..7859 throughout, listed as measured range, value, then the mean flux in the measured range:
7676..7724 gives 0.51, 15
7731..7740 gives 0.14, 14.7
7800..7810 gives 0.28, 14.2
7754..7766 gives -0.09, 15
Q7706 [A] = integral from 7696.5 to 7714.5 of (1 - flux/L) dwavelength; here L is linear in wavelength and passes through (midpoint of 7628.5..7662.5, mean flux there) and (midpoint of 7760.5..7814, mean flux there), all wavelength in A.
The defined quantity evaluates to 0.0 A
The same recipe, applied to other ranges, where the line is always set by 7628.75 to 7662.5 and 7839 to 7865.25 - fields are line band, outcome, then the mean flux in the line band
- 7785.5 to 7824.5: 1.04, 14.4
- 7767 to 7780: 0.23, 14.6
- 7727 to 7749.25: 0.35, 14.8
